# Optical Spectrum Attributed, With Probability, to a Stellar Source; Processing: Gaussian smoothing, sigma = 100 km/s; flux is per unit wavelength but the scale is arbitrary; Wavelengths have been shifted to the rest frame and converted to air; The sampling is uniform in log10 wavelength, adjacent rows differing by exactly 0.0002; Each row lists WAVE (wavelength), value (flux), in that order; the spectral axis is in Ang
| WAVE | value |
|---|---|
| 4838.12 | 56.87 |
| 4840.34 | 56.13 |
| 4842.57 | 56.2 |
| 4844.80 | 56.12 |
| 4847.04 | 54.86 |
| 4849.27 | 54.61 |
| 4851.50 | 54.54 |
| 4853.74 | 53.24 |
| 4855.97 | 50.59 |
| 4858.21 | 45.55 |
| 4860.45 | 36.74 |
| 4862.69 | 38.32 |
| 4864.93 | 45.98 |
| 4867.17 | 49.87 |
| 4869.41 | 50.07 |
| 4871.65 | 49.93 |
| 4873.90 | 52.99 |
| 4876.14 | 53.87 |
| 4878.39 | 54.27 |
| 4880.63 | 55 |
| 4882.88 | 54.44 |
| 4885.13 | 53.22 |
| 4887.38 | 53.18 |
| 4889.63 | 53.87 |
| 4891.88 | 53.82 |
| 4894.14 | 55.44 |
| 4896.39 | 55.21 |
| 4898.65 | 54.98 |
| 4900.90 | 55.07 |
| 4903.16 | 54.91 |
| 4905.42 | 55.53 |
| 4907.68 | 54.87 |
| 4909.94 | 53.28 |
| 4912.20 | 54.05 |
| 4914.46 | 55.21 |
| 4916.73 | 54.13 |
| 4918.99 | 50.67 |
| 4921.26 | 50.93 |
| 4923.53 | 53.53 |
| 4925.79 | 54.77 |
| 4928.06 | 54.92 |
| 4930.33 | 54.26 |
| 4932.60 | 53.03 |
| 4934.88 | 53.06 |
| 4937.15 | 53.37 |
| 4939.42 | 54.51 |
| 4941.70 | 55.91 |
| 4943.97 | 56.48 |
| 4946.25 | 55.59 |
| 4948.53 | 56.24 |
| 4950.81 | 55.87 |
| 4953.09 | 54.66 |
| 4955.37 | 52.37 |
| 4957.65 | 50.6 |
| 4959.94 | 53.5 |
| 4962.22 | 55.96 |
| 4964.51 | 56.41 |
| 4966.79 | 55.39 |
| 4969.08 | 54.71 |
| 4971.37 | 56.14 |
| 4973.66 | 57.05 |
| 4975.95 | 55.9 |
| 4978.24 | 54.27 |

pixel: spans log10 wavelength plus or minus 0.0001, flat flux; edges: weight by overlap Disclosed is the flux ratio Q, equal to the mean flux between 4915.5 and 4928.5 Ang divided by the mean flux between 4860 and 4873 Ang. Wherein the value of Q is 1.2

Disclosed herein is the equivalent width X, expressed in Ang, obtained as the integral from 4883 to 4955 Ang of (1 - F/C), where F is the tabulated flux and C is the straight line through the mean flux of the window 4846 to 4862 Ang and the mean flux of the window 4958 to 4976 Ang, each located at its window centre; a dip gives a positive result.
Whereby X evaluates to -1.9 Ang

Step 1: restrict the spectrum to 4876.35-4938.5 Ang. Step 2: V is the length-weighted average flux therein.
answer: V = 54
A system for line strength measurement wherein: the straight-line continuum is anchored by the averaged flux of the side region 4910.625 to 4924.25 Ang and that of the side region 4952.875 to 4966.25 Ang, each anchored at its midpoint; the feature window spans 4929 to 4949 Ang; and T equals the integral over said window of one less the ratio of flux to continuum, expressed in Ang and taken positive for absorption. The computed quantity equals -0.4 Ang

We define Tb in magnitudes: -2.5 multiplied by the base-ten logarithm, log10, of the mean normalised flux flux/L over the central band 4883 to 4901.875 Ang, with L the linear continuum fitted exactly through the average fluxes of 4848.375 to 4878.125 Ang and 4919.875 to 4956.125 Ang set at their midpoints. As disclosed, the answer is -0.067 mag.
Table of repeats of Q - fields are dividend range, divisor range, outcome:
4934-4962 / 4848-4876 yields 1.12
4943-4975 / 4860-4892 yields 1.09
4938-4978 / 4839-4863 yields 1.08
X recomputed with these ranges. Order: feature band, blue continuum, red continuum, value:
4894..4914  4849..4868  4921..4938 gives -1.3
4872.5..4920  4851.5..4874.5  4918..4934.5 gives -3.5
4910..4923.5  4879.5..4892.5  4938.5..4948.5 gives 0.4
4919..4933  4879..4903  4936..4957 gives 0.4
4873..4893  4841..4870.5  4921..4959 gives -1.0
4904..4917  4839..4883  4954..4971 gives -0.5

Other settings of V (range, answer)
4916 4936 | 53.2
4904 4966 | 54.2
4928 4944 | 54.3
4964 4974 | 55.8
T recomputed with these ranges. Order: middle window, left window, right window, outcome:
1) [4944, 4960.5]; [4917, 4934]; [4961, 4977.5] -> 0.2 Ang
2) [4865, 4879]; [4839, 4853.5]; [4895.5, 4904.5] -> 1.0 Ang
